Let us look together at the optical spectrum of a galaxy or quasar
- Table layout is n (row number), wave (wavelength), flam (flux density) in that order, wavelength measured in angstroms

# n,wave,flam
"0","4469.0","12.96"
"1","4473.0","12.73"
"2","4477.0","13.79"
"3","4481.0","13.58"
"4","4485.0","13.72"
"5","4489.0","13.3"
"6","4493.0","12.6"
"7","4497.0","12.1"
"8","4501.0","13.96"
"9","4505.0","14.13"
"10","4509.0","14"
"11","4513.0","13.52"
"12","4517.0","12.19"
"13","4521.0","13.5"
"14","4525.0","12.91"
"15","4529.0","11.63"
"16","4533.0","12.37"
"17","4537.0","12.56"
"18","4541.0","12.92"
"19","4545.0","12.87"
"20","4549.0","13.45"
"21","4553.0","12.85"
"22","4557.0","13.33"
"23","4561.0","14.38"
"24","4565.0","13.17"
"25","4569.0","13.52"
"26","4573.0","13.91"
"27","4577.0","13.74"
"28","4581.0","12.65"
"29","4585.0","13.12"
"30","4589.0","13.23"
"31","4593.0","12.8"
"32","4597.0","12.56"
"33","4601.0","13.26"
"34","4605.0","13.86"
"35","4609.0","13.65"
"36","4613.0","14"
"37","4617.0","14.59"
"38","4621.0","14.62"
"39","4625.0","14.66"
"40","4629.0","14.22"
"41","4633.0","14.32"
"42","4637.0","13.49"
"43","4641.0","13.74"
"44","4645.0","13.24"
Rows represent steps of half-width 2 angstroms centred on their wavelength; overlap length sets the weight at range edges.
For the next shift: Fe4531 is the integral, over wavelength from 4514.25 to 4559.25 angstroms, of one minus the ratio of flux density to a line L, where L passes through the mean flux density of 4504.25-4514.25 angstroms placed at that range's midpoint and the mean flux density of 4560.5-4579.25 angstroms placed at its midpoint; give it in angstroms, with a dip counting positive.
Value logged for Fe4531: 3.2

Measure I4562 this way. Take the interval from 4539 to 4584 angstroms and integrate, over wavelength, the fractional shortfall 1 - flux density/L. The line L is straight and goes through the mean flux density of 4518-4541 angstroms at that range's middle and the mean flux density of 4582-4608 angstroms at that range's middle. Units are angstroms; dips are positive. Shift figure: -1.7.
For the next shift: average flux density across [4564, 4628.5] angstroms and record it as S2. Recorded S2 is 13.6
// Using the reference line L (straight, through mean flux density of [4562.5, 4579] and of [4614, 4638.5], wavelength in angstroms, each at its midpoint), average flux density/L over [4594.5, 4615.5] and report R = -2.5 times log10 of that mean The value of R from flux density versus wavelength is 0.045 mag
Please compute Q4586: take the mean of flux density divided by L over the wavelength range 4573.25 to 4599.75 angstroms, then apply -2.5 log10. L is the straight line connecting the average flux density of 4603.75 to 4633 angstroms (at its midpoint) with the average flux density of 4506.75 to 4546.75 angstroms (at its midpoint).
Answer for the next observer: 0.05 mag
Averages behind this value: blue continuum 12.9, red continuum 14.2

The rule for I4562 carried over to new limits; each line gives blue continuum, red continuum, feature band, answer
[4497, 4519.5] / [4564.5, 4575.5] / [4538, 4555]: 0.7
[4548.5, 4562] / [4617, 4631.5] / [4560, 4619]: 2.1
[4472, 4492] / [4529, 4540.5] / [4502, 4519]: -0.8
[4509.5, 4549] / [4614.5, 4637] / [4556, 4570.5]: -0.3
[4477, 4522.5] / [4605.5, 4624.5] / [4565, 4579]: 0.3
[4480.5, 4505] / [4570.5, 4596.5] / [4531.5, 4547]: 0.6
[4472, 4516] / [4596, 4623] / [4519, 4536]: 1.2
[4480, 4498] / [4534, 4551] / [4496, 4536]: -0.1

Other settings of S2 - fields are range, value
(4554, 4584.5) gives 13.5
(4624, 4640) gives 14.1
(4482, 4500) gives 13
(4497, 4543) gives 13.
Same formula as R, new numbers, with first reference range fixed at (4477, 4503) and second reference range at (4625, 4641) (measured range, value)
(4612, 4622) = -0.035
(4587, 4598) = 0.076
